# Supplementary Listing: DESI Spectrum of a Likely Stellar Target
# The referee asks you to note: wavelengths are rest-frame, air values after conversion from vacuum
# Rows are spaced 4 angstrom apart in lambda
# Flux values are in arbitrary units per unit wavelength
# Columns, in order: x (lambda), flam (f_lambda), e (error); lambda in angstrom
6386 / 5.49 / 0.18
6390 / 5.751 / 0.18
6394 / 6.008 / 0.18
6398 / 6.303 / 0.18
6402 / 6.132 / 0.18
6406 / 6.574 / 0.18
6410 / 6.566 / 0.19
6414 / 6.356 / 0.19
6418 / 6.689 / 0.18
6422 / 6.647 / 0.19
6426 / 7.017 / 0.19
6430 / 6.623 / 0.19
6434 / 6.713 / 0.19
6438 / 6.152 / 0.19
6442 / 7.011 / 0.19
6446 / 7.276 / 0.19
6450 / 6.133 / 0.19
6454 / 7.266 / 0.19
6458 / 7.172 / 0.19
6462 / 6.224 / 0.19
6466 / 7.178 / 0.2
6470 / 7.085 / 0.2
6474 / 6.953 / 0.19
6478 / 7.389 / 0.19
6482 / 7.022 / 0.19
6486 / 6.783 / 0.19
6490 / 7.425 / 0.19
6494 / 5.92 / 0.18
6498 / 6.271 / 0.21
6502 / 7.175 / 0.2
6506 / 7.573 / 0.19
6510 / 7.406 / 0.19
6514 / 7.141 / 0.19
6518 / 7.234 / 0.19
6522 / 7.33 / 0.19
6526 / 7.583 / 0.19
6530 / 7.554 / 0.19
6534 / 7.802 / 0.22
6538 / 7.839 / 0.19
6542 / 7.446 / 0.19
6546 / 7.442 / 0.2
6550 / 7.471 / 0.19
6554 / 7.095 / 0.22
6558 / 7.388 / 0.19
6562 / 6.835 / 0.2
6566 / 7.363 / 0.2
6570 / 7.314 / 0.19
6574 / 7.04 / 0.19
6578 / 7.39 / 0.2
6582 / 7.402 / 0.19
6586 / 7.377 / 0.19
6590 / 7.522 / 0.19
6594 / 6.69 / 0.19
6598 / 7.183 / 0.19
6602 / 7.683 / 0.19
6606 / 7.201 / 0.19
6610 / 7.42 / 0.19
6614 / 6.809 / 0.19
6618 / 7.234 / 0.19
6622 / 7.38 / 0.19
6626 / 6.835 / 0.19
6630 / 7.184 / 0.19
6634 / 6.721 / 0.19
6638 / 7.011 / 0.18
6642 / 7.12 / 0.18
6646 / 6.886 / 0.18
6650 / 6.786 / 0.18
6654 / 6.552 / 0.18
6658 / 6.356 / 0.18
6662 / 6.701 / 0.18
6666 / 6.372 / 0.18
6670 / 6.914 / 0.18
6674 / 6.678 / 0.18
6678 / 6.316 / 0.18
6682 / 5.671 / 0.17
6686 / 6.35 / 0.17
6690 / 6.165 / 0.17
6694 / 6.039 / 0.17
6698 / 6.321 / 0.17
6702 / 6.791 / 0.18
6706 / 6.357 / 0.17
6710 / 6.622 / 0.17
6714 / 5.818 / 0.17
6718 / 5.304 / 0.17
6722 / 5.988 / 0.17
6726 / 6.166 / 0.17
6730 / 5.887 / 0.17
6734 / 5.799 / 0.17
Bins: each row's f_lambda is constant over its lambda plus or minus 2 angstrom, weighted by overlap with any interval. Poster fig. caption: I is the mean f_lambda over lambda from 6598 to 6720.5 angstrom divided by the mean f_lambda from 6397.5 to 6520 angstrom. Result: 0.98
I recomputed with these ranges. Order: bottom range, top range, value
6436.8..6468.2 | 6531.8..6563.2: 1.09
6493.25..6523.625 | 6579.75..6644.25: 1.02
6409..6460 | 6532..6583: 1.09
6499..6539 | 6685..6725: 0.83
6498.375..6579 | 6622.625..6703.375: 0.90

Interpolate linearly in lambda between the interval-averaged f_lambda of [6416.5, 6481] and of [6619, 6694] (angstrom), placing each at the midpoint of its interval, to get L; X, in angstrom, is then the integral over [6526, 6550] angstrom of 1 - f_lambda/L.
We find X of -2.96 angstrom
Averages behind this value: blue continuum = 6.85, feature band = 7.6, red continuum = 6.66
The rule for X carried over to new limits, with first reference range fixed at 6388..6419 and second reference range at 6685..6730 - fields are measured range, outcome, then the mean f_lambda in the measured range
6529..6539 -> -2.42 angstrom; 7.74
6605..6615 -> -1.57 angstrom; 7.17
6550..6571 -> -3.38 angstrom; 7.22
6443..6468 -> -2.46 angstrom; 6.88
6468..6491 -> -3.10 angstrom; 7.1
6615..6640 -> -3.47 angstrom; 7.05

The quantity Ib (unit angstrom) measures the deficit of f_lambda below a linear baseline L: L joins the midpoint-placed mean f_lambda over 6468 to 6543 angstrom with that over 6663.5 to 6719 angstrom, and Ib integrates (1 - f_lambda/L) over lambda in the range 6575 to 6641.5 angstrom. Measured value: -4.86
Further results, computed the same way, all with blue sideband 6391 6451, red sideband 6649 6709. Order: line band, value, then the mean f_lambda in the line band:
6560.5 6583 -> -2.6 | 7.22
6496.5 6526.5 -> -3.3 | 7.21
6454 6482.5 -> -2.2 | 7.02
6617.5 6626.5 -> -1.0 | 7.19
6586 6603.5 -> -2.2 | 7.27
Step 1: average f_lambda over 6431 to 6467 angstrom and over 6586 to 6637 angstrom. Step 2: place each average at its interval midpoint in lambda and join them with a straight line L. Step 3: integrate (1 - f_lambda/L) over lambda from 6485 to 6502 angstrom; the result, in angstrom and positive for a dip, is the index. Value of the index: 0.6 angstrom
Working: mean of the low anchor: 6.78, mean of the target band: 6.66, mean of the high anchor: 7.16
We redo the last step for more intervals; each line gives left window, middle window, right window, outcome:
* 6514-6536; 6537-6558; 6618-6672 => -0.2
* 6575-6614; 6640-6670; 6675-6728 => -0.2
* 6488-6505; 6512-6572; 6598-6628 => -4.0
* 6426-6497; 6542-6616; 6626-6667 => -5.0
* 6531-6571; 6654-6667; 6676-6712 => 0.1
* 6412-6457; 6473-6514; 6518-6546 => 1.3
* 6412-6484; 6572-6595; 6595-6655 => -0.8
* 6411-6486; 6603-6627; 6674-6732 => -3.0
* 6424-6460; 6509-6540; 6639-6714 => -3.6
